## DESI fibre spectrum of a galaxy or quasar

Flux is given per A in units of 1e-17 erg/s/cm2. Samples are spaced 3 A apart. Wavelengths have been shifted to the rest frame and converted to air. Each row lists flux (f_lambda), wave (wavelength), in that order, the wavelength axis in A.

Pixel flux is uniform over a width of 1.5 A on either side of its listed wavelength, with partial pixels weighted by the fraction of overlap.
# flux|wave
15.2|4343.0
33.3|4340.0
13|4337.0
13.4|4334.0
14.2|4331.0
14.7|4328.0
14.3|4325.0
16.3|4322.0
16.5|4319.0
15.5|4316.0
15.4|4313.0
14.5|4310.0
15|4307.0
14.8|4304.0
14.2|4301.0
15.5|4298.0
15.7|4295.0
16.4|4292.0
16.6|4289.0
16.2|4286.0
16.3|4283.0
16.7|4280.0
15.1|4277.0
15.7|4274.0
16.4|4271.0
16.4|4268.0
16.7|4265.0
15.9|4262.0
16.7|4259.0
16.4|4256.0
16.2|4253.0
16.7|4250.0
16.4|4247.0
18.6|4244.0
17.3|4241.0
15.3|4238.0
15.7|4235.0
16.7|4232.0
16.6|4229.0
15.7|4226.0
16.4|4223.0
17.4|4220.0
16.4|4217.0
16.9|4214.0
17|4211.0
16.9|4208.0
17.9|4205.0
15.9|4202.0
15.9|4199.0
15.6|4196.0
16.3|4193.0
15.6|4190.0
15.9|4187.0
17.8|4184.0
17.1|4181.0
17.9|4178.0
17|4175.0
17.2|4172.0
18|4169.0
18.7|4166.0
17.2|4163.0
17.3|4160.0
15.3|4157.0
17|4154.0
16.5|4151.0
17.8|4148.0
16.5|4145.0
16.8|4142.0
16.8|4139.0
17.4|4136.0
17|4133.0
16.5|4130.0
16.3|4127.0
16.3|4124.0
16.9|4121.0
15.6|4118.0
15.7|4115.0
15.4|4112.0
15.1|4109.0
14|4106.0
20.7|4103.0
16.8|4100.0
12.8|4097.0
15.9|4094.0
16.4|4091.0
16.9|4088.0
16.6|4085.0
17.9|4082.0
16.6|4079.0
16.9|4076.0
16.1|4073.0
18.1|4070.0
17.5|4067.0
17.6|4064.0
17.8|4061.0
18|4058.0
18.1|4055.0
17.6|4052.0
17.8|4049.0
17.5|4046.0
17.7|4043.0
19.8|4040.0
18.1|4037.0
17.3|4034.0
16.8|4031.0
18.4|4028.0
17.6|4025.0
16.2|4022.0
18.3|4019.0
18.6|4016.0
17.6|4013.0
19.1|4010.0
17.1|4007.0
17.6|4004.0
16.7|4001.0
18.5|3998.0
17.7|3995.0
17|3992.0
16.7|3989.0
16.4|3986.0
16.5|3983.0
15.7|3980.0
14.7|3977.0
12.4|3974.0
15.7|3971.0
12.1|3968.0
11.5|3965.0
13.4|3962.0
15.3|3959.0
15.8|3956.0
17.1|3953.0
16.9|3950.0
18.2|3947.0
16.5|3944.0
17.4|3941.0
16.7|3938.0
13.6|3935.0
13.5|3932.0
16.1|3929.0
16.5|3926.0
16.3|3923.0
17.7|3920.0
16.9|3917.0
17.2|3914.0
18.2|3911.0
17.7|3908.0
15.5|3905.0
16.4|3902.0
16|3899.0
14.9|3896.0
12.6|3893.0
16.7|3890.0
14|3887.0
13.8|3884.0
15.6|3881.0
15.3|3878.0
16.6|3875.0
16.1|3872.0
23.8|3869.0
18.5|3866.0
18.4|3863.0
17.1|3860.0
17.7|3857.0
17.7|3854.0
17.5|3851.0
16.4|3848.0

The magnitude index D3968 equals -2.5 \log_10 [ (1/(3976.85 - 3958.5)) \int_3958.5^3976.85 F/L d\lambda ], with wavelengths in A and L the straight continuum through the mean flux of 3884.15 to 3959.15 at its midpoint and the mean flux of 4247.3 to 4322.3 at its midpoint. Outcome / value 0.200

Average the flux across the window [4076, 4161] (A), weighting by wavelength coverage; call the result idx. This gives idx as 16.5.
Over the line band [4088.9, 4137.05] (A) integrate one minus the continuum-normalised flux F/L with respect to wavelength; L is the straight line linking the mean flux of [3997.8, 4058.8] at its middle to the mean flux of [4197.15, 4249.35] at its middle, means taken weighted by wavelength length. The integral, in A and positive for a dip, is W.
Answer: 3.1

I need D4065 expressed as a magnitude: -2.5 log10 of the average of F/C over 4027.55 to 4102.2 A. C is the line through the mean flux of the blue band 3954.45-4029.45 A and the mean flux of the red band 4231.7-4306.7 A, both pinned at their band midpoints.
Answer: -0.066 mag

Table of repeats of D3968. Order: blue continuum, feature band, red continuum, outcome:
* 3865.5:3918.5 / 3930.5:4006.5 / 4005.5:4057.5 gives 0.095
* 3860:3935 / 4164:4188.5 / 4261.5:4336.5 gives -0.110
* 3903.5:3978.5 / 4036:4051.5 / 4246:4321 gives -0.152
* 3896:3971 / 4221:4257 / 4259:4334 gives -0.058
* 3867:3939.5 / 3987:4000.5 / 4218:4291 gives -0.074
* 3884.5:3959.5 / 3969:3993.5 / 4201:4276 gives 0.044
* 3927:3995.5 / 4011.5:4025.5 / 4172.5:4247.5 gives -0.124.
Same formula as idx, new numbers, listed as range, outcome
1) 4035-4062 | 18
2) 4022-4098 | 17.3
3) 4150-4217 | 16.9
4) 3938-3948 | 17.2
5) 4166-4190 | 17.3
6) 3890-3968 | 15.9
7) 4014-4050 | 17.8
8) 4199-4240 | 16.5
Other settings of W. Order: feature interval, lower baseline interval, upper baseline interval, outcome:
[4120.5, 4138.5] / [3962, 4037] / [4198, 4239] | -0.3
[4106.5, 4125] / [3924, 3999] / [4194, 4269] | 0.5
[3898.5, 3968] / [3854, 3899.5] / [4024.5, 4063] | 3.9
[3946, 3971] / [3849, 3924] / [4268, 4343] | 2.4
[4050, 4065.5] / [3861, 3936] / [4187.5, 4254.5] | -1.3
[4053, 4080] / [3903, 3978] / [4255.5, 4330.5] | -2.9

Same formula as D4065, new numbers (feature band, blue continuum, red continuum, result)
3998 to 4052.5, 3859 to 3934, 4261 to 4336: -0.11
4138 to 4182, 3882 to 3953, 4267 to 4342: -0.07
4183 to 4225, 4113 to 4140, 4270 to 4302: -0.02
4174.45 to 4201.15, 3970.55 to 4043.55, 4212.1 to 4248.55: 0.01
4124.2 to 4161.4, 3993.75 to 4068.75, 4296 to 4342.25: 0.02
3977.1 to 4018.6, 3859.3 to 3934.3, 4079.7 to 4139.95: -0.06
